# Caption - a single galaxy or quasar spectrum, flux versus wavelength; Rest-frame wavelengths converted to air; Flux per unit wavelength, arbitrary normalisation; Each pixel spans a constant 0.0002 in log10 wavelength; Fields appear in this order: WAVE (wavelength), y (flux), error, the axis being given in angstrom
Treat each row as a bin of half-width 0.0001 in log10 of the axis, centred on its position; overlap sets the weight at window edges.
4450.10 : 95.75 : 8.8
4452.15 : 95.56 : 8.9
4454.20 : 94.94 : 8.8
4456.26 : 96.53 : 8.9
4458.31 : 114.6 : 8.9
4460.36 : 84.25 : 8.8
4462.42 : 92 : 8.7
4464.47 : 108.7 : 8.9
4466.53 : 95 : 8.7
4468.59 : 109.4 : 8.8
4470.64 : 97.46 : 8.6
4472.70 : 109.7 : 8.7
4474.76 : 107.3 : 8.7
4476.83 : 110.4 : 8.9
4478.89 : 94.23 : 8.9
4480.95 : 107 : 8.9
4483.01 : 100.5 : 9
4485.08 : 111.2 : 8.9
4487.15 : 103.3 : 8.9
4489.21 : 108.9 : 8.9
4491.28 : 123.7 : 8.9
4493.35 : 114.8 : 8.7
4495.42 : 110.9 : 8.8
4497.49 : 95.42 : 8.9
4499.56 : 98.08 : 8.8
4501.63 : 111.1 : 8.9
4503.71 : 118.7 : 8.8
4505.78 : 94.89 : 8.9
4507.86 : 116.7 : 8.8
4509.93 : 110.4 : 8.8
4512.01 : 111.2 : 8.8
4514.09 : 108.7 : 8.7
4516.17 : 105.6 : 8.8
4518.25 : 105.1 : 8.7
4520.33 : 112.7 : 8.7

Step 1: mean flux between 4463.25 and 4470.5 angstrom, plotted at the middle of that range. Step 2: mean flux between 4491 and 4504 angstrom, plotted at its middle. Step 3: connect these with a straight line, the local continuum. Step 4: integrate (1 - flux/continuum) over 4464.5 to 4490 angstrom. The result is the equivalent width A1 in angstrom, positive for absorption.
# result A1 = 0.1 angstrom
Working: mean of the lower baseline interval 103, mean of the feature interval 105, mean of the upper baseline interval 109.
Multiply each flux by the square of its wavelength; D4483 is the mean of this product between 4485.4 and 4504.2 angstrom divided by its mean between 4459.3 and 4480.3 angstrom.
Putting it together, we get 1.09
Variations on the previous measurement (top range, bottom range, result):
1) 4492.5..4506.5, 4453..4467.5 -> 1.11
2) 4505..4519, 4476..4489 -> 1.04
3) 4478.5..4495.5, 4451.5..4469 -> 1.11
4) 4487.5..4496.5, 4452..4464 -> 1.19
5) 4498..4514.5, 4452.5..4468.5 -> 1.12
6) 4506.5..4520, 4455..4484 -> 1.09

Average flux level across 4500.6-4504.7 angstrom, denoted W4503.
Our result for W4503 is 115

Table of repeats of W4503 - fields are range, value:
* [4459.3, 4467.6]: 95.1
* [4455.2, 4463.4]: 96.8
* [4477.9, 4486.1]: 103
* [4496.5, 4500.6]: 96.9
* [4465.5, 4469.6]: 102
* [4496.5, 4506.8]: 104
